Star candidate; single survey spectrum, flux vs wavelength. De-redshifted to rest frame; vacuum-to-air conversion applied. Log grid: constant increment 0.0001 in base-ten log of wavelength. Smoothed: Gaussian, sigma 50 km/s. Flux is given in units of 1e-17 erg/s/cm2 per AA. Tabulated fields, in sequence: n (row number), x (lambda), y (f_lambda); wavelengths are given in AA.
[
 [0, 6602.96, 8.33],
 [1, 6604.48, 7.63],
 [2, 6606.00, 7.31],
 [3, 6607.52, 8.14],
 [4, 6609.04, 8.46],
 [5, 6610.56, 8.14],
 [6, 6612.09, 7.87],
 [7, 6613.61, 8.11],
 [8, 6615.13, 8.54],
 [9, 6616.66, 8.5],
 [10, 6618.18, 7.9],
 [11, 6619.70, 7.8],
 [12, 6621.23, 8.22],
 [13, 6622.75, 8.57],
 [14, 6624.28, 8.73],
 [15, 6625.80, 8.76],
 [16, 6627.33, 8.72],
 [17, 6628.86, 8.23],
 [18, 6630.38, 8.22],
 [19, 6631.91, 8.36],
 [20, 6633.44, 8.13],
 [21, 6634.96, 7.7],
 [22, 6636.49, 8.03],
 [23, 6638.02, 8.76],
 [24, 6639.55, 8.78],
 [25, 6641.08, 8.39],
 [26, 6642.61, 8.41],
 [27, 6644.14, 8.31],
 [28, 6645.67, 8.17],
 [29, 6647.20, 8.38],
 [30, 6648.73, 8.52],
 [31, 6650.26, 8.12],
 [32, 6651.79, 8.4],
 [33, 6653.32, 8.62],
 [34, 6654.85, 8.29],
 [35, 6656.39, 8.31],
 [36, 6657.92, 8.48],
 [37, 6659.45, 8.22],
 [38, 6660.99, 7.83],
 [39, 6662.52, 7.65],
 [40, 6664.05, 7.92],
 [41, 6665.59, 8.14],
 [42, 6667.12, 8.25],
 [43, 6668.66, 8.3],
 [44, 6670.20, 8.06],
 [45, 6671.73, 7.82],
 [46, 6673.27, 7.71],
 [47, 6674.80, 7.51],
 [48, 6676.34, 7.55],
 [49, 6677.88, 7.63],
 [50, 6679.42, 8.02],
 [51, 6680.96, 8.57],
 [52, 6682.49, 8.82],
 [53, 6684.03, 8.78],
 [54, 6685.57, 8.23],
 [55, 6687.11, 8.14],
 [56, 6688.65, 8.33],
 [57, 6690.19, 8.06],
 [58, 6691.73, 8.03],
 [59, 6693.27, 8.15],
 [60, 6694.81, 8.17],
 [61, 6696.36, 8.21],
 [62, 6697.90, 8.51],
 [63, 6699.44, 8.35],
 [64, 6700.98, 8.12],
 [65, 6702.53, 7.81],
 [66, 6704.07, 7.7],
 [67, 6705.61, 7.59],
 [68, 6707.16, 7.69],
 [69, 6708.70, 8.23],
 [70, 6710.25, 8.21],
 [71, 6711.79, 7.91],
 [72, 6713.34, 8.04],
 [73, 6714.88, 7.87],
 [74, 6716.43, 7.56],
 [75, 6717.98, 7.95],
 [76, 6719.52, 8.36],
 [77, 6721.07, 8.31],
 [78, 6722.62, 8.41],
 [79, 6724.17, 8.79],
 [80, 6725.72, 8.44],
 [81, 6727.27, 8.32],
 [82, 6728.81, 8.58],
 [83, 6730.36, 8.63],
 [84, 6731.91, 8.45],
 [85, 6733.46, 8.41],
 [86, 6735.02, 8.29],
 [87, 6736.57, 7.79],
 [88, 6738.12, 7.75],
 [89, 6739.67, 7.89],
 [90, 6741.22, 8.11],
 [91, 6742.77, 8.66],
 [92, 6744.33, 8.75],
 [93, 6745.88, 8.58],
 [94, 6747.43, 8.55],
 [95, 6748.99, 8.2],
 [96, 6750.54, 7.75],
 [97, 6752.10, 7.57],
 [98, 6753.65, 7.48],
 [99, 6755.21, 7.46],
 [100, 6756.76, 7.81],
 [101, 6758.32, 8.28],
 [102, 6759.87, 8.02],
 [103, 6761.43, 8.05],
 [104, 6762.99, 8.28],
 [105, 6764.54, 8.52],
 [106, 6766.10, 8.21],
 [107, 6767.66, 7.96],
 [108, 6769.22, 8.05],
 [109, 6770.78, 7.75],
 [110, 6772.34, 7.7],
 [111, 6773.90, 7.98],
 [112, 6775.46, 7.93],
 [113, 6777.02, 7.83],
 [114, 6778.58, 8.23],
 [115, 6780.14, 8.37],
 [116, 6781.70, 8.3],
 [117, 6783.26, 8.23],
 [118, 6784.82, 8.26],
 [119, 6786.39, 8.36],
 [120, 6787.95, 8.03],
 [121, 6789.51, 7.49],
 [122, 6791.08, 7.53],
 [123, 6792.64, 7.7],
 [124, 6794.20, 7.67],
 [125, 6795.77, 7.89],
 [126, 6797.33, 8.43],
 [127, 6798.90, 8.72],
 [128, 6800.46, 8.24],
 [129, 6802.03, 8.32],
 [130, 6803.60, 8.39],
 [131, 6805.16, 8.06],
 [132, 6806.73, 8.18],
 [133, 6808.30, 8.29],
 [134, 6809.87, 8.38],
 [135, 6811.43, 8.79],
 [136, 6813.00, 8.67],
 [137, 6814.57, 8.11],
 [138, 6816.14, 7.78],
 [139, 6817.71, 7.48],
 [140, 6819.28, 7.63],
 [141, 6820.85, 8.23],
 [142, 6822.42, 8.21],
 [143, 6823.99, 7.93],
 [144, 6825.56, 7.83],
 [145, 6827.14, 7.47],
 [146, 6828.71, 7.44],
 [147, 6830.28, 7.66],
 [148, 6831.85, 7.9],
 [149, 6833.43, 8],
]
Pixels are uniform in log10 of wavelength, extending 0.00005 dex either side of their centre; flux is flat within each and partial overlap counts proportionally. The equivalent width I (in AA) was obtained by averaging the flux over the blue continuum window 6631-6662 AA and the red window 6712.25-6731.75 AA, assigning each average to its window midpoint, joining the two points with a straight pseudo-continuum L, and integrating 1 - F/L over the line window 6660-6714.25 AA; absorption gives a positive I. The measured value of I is 1.5 AA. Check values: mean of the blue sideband 8.3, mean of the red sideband 8.27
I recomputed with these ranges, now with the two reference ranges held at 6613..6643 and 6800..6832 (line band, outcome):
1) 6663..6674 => 0.3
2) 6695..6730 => 0.3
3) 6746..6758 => 0.4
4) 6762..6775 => 0.1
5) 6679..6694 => -0.1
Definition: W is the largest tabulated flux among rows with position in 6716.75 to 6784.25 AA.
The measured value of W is 8.79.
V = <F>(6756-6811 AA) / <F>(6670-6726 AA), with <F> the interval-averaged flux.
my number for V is 1.00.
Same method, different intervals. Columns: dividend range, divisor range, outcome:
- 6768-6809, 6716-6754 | 0.98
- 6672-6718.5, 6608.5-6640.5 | 0.97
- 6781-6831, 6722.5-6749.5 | 0.96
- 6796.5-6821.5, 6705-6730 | 1.01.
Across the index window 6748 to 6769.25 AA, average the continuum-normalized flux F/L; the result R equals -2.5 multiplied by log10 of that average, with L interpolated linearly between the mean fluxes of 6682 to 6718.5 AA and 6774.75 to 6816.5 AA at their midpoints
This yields 0.02 mag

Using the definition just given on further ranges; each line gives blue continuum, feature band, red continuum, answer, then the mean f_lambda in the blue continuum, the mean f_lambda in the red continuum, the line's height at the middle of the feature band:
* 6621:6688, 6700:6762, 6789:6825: 0.008 mag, 8.24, 8.1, 8.17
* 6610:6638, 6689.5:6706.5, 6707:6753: 0.022 mag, 8.26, 8.21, 8.22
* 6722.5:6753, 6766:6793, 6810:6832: 0.017 mag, 8.29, 7.95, 8.12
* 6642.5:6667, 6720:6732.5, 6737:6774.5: -0.050 mag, 8.23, 8.05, 8.11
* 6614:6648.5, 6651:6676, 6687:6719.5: 0.016 mag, 8.35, 8.04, 8.21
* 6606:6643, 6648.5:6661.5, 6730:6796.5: -0.009 mag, 8.29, 8.06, 8.24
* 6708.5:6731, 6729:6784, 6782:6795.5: -0.006 mag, 8.24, 7.92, 8.07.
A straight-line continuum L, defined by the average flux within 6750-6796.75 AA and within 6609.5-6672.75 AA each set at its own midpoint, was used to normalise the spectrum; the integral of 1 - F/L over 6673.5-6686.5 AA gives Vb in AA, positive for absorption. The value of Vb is 0.08 AA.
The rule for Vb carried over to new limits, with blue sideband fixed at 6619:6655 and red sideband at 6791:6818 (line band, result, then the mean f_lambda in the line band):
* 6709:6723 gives 0.4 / 8.06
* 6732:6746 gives 0.0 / 8.24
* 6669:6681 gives 0.7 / 7.83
